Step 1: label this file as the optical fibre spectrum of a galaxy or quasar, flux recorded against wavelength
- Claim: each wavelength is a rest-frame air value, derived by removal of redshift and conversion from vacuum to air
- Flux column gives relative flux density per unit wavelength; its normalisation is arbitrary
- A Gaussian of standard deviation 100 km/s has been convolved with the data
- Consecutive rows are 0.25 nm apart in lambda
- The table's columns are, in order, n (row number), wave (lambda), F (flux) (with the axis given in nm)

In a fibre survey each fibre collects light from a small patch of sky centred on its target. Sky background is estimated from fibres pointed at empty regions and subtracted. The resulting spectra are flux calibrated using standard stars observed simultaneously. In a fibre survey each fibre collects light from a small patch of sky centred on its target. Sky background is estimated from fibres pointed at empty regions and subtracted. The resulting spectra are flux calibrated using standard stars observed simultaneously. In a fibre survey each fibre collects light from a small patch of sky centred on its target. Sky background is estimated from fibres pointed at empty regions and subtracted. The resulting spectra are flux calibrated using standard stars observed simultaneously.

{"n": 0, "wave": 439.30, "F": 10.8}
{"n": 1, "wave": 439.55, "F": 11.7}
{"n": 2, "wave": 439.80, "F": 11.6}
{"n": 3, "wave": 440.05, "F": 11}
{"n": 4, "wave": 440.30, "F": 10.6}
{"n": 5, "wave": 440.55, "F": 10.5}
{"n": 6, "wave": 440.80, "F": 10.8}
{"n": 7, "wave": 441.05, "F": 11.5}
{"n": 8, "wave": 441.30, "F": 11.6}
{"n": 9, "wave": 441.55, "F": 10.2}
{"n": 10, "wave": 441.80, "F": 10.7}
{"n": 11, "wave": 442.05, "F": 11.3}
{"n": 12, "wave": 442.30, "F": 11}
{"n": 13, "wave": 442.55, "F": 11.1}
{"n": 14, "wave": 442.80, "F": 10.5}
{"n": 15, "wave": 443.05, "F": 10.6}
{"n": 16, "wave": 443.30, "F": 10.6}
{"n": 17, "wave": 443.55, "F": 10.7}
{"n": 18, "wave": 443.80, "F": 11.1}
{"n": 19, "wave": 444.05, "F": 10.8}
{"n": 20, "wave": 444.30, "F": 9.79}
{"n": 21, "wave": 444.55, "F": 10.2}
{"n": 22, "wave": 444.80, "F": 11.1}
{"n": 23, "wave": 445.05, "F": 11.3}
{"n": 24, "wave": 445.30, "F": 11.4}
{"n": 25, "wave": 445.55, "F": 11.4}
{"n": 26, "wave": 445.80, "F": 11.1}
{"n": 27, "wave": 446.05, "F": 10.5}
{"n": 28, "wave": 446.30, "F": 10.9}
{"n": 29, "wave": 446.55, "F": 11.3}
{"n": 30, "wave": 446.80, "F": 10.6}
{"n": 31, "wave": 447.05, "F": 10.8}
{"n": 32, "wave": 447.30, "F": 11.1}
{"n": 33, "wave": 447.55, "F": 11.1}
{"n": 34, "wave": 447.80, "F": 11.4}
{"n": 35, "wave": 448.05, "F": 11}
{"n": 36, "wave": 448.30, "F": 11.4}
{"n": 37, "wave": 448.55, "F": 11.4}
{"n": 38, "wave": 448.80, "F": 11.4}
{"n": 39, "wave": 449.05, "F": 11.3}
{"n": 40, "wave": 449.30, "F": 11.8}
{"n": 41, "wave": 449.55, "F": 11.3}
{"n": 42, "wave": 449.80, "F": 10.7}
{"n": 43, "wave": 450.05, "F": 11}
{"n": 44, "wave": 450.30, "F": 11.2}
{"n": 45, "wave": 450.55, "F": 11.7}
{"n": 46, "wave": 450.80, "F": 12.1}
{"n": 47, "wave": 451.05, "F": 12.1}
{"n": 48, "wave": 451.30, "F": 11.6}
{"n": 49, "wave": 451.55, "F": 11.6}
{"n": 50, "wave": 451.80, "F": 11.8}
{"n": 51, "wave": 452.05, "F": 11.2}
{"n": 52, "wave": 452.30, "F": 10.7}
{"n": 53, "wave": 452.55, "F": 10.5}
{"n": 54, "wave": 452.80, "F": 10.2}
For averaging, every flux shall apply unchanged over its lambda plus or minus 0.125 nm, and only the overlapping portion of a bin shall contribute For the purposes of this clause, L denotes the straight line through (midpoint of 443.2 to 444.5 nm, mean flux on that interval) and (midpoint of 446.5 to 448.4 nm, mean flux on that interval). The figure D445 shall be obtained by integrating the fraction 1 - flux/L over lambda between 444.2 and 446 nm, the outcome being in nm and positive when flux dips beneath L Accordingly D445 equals -0.02 nm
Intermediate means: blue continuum 10.6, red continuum 11.1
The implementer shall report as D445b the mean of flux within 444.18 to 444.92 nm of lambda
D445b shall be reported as 10.4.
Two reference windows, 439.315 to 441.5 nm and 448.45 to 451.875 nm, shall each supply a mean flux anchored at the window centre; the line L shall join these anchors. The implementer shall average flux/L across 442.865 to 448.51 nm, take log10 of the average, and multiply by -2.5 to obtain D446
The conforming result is 0.04 mag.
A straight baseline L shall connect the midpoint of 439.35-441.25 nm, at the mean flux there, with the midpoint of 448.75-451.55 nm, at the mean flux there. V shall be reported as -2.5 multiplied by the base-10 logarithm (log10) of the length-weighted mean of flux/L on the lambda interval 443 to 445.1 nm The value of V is 0.06 mag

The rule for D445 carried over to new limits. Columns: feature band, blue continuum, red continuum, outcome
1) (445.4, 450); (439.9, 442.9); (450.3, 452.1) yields 0.116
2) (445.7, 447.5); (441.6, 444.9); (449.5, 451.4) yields 0.026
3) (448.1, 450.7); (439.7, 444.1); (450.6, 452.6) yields 0.009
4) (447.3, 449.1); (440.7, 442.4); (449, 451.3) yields 0.016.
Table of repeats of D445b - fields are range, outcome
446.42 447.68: 11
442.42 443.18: 10.7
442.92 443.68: 10.6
